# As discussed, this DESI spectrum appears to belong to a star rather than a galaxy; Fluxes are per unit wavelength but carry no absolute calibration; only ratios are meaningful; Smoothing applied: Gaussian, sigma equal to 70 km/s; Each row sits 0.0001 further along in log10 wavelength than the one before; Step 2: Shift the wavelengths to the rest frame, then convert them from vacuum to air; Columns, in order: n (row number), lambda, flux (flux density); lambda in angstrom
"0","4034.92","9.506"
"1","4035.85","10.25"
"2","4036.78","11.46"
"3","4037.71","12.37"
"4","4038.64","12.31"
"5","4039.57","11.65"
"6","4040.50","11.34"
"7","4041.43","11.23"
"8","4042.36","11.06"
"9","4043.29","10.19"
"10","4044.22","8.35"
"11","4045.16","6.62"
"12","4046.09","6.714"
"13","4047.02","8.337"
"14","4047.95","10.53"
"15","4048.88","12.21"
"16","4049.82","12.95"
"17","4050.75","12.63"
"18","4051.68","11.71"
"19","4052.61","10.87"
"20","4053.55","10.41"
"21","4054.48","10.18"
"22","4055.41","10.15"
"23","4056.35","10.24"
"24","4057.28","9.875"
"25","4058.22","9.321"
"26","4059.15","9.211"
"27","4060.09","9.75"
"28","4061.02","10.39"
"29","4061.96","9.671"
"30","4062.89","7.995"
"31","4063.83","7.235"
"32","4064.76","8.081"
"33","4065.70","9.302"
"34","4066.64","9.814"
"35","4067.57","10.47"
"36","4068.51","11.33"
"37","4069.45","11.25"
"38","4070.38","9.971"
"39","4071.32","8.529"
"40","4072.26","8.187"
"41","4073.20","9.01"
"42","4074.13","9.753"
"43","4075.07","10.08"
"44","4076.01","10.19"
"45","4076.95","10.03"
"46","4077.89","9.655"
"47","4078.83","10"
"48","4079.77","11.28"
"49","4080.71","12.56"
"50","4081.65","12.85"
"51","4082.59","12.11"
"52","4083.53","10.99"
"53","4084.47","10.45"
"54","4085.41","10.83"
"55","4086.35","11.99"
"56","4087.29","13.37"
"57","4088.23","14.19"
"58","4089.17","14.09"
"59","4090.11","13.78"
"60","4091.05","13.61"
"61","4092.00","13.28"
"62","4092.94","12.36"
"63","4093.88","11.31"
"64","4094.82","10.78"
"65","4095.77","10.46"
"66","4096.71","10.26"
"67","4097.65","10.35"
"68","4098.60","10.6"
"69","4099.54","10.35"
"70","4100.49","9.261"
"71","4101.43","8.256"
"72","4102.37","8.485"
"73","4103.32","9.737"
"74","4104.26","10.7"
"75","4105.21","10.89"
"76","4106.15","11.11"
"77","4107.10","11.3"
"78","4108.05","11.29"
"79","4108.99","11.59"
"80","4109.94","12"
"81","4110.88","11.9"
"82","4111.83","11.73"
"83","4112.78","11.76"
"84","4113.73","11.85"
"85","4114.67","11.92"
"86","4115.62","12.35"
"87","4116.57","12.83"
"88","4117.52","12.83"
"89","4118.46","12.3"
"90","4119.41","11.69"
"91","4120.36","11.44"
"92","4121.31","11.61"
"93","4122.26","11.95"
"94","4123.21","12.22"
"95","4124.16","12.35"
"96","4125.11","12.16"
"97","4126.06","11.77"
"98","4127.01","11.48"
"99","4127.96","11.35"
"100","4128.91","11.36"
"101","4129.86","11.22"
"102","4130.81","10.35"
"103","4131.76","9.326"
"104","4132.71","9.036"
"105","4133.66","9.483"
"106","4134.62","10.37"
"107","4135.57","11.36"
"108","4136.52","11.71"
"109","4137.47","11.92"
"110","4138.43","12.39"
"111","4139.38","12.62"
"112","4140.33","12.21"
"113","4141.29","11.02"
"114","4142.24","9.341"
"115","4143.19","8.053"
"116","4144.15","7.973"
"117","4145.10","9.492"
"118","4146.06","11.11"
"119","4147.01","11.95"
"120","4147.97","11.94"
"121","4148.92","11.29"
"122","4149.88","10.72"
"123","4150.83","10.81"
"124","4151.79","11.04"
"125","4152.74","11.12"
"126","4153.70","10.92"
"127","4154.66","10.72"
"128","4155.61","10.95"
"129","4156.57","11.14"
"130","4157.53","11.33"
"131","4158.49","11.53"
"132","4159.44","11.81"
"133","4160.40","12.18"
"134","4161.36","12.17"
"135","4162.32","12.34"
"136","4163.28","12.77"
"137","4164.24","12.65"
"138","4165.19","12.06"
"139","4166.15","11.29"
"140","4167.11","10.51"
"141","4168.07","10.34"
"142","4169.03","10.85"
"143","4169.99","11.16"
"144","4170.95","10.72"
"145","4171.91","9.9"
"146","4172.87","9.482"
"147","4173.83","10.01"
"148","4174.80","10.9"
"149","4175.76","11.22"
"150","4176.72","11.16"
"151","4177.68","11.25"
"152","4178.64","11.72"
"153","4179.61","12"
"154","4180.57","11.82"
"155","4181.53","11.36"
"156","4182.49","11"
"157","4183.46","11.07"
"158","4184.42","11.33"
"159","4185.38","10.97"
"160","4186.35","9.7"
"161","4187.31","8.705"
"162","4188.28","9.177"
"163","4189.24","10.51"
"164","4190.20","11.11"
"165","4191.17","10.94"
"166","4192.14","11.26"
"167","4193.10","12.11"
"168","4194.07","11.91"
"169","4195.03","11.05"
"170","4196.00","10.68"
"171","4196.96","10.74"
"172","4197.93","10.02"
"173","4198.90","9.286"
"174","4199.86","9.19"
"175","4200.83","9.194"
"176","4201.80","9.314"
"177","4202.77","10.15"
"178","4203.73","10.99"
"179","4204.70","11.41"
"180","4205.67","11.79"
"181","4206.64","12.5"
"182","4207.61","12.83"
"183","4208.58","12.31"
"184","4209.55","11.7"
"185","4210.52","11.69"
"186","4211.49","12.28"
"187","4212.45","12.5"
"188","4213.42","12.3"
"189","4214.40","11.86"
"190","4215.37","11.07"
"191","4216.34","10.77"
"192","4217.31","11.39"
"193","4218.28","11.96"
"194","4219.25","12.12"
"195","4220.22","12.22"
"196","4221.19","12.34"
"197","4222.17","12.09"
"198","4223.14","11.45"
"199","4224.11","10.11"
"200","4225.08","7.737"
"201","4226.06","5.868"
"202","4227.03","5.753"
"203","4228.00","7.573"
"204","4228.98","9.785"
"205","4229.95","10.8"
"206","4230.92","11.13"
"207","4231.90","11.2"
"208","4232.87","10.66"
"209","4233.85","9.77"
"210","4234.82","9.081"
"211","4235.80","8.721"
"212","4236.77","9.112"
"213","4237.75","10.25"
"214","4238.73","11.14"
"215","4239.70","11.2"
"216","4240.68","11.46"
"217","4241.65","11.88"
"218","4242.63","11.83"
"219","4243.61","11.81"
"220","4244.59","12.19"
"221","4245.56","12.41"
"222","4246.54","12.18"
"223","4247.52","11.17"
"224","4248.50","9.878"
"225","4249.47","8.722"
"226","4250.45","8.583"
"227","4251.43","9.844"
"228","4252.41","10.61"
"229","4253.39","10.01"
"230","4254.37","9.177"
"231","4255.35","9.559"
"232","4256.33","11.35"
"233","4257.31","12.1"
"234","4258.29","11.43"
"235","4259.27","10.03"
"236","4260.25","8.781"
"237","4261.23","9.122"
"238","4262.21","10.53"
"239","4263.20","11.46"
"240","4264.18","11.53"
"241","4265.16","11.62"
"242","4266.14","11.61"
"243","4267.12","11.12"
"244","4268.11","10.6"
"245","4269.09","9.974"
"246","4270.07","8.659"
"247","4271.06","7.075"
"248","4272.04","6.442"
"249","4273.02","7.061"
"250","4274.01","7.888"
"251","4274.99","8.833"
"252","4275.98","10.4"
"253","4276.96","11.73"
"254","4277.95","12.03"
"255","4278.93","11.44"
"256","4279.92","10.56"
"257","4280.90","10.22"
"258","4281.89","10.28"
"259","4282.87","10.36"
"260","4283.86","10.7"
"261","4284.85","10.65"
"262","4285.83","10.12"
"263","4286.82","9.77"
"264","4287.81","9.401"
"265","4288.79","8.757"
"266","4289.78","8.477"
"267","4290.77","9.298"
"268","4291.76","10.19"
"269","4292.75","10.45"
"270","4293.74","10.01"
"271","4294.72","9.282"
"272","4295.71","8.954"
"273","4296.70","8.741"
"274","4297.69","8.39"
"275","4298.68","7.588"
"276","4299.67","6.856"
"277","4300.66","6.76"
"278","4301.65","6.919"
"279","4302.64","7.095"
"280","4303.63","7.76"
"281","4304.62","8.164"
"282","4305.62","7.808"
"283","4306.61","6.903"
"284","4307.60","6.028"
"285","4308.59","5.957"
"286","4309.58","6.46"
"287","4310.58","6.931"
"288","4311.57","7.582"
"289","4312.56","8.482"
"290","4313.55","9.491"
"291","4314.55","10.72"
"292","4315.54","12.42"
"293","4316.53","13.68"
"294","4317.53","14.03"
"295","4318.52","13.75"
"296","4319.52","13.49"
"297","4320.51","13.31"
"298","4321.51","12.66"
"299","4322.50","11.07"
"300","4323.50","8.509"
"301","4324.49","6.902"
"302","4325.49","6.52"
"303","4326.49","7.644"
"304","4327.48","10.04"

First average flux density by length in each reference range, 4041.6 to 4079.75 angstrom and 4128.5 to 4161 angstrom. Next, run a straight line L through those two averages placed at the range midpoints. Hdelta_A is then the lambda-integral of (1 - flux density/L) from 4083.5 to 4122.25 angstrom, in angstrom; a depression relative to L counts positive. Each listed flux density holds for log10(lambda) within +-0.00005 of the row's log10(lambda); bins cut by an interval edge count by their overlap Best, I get -4.4 angstrom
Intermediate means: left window 9.83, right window 10.9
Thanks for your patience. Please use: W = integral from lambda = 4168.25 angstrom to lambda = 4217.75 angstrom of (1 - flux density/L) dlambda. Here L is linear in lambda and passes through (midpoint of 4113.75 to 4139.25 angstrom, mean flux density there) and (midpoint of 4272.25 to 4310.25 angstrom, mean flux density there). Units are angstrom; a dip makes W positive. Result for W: -2.60 angstrom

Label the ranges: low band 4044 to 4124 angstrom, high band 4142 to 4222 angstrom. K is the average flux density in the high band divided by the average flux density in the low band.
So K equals 1.03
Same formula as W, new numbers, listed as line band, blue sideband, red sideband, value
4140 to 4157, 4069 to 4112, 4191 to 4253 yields 0.40 angstrom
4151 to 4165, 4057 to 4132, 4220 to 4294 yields -1.29 angstrom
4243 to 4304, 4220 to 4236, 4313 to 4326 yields 3.97 angstrom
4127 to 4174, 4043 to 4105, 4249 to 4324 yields -3.76 angstrom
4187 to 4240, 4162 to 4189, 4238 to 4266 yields 1.16 angstrom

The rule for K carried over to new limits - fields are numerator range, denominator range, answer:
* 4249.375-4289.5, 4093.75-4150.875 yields 0.91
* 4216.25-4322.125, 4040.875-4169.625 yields 0.91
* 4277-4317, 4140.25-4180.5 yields 0.82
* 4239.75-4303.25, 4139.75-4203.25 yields 0.91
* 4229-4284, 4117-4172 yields 0.92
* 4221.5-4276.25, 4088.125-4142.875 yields 0.88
